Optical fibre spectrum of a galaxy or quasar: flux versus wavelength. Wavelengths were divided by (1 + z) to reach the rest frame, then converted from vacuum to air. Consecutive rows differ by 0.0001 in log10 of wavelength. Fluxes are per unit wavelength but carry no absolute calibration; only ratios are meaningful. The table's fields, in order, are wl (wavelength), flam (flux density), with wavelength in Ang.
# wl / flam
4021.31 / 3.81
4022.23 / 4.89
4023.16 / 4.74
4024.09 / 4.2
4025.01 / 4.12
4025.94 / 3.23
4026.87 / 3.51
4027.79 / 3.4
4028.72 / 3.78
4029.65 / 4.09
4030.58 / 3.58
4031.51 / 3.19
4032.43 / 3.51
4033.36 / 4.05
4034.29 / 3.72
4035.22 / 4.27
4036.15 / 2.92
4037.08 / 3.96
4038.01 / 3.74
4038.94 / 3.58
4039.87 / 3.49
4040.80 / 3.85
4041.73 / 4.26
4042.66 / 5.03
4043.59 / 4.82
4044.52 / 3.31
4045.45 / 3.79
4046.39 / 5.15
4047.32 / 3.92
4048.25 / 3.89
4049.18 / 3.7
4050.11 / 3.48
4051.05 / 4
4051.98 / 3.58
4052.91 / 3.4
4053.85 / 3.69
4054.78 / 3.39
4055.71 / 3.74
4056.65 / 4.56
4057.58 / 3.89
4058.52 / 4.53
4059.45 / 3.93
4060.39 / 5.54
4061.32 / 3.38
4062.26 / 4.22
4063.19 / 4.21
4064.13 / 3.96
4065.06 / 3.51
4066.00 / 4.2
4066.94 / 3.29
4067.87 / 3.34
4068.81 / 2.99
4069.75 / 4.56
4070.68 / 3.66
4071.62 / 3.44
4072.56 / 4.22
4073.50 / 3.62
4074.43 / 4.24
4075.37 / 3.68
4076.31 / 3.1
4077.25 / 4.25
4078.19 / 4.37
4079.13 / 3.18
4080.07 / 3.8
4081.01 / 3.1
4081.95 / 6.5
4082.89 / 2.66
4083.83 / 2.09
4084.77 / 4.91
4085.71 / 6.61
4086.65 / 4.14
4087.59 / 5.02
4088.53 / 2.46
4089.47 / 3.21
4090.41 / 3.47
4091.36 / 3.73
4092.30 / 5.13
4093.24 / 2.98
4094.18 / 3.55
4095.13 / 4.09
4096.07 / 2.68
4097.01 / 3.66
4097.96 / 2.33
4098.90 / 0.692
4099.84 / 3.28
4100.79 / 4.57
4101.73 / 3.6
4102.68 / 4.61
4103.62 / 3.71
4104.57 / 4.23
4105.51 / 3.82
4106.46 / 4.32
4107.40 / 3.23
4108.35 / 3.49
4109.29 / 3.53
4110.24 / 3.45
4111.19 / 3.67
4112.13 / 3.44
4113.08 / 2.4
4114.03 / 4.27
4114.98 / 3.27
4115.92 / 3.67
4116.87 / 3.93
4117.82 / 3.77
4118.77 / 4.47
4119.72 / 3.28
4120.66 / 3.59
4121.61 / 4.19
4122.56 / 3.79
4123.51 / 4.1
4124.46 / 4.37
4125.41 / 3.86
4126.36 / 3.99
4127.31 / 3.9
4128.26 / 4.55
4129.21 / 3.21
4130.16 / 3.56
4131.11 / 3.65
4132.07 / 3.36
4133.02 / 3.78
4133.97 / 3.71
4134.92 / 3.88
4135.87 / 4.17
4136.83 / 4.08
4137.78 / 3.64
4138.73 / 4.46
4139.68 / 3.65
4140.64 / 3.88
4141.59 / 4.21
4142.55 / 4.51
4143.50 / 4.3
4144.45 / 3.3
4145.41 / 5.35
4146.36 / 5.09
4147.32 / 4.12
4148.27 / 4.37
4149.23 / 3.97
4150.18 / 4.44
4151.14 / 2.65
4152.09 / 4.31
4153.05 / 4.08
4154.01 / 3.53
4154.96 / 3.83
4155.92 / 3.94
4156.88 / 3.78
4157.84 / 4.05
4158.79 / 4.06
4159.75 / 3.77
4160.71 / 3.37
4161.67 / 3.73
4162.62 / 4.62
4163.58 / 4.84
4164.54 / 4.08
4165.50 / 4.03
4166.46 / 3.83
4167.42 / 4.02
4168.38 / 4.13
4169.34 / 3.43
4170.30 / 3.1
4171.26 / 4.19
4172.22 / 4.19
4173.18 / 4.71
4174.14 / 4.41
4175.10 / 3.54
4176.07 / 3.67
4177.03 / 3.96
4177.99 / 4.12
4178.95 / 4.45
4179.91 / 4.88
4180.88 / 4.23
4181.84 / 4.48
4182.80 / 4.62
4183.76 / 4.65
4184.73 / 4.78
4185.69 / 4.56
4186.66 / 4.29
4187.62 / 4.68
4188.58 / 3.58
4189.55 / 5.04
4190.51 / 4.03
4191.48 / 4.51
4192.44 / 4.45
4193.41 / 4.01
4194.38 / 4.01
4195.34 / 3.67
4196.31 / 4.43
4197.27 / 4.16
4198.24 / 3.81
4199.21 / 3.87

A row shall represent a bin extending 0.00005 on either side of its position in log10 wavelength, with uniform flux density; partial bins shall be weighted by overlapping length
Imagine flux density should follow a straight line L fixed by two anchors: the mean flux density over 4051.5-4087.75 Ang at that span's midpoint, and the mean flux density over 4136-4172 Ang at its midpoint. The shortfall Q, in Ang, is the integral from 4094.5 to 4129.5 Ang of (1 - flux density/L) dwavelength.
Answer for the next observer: 3.0 Ang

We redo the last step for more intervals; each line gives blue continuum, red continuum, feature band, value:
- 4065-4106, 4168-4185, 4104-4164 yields 1.2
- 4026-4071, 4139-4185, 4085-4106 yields 1.3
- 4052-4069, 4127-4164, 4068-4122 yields 2.9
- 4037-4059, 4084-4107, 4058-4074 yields -0.2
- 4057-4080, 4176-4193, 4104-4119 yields 1.5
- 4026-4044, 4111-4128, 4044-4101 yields 0.1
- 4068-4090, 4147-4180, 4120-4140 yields 0.4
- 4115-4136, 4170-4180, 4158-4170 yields 0.2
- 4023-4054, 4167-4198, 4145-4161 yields 0.4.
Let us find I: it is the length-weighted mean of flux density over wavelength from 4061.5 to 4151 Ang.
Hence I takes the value 3.82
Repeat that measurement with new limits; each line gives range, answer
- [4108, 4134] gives 3.72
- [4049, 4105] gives 3.79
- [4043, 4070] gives 3.93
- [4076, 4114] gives 3.69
